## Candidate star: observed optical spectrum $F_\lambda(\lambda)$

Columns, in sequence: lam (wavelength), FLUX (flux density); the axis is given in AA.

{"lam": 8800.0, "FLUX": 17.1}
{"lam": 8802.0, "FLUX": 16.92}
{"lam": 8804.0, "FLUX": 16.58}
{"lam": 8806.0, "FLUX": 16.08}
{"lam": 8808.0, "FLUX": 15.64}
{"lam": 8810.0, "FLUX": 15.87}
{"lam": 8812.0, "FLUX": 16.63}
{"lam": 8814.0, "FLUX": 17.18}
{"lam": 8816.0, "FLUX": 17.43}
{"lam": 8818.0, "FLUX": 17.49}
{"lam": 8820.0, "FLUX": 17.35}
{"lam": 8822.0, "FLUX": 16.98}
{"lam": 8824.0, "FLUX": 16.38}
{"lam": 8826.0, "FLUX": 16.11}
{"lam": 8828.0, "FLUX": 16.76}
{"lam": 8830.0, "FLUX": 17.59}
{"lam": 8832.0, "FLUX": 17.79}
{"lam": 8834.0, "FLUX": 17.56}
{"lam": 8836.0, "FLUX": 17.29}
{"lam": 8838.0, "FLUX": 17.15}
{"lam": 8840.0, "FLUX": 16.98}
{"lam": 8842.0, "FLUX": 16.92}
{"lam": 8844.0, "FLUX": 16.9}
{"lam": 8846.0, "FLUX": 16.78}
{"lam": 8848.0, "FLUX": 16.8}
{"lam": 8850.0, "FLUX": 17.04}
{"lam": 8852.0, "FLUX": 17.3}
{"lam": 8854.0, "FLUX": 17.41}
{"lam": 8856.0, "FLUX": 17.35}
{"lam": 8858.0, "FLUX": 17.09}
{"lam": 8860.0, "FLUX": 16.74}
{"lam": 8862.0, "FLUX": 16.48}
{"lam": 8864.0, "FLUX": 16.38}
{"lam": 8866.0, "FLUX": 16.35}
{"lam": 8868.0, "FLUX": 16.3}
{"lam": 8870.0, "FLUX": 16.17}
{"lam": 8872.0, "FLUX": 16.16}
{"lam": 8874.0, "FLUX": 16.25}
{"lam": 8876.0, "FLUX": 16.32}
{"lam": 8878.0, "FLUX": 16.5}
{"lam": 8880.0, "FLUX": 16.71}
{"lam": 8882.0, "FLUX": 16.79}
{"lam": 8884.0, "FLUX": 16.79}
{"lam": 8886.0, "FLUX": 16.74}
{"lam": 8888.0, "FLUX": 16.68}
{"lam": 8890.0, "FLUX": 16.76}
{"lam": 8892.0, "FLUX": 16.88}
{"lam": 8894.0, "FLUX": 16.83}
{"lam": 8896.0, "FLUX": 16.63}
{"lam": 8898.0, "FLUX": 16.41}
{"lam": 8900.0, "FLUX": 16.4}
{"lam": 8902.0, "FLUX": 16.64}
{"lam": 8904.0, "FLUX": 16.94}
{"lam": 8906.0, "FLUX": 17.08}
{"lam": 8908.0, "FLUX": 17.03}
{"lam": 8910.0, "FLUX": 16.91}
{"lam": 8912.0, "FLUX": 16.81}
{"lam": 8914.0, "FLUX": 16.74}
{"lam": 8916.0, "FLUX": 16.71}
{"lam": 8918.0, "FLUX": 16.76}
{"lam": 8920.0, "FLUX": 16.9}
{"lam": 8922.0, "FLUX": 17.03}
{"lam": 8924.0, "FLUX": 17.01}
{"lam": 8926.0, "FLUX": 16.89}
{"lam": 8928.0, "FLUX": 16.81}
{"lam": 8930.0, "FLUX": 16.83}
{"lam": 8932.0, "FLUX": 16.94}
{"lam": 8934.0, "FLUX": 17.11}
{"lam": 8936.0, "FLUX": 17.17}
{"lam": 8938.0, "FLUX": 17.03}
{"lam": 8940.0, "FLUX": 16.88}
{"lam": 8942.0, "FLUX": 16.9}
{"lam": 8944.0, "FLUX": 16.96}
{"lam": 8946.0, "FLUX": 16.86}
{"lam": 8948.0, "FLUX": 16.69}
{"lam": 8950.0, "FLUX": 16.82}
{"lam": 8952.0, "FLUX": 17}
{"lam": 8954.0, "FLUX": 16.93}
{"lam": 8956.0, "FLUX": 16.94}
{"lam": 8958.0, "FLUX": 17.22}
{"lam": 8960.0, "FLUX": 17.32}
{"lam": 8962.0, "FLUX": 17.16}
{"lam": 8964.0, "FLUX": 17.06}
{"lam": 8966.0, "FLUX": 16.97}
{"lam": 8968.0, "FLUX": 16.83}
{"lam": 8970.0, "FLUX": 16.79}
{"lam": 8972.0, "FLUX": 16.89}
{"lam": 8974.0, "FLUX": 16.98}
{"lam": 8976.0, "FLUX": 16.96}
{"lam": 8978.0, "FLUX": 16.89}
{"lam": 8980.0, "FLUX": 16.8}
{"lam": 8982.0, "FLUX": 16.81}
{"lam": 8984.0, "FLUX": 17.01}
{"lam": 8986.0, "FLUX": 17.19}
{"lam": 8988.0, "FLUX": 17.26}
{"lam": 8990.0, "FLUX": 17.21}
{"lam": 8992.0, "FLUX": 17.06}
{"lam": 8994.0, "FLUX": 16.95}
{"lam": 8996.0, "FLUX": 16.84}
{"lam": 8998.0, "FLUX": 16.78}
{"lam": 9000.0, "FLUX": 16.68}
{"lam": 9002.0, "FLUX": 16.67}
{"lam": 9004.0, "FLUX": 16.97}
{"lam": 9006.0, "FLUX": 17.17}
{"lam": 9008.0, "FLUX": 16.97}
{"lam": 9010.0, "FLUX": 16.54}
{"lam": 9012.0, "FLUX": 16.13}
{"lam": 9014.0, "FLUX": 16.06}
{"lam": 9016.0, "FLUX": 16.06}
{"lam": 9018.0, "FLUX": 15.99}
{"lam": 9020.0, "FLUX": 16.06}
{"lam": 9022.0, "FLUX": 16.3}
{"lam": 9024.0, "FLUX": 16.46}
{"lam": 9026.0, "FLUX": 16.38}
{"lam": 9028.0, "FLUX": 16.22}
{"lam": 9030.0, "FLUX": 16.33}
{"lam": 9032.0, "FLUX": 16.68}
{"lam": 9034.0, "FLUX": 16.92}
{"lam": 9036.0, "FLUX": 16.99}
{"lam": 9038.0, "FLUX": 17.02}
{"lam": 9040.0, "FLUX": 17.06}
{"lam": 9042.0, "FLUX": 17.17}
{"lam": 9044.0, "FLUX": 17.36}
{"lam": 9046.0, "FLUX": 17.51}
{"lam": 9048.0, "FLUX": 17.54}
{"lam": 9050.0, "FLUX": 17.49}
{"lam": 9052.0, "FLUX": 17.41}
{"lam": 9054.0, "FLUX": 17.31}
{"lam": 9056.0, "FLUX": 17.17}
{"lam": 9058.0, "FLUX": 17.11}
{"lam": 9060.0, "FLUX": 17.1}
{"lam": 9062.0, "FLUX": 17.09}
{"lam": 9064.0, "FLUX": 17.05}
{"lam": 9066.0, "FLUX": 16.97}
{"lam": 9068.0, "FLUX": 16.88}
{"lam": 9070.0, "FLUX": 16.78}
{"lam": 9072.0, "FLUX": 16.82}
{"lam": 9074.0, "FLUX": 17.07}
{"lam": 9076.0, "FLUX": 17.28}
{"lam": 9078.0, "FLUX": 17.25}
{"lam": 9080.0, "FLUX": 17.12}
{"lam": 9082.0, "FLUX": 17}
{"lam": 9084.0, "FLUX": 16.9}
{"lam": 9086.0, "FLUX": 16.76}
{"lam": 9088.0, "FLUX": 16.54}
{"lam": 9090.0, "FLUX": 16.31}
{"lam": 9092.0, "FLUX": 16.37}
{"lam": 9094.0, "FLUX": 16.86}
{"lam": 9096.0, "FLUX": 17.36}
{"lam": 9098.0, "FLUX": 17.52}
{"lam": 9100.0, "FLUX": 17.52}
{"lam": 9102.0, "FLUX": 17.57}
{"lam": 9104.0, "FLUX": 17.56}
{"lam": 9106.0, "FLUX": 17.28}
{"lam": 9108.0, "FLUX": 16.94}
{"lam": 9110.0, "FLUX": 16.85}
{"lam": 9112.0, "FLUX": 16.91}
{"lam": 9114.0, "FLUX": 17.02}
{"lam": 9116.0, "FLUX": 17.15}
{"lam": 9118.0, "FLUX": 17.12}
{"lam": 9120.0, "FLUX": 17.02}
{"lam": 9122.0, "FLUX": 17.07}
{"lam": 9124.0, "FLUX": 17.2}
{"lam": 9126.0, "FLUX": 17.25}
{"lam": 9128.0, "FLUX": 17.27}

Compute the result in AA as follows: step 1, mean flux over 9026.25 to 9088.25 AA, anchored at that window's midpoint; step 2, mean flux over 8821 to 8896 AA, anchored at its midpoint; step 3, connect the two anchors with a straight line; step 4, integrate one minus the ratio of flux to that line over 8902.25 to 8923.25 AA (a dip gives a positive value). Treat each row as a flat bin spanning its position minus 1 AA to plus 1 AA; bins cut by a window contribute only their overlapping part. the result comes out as -0.02 AA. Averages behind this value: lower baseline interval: 16.8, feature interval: 16.9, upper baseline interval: 17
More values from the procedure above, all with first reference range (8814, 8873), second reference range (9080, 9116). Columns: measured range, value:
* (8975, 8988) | 0.0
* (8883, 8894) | 0.1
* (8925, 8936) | 0.0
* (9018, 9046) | 0.5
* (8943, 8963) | 0.0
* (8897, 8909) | 0.1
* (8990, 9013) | 0.2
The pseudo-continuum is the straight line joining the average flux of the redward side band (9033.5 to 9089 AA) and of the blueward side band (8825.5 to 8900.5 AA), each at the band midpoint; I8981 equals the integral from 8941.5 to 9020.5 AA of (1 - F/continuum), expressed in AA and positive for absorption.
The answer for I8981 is 0.6 AA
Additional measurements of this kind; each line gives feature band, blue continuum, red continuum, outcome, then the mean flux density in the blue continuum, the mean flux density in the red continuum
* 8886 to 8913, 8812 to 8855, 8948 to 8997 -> 0.4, 17.1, 17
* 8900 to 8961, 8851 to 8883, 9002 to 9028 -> -1.4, 16.6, 16.4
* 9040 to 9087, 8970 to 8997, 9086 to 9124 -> -0.3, 17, 17.1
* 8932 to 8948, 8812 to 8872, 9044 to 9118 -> 0.0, 16.9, 17.1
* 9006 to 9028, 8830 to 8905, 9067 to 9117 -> 0.8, 16.8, 17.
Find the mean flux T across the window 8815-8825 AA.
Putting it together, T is 17.1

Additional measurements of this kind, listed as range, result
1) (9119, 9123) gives 17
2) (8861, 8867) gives 16.4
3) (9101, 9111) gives 17.2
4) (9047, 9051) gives 17.5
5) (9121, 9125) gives 17.1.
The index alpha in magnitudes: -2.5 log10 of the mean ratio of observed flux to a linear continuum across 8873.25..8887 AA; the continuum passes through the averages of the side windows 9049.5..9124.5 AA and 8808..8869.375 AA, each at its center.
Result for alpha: 0.02 mag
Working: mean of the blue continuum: 16.9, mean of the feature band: 16.6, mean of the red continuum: 17.1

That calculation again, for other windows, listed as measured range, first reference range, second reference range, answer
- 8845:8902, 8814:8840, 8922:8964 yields 0.03 mag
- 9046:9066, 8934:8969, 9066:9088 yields -0.02 mag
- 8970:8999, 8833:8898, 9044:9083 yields 0.00 mag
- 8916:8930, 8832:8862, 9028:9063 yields 0.01 mag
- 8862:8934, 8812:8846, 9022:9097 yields 0.02 mag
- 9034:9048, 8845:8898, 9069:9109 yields -0.01 mag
